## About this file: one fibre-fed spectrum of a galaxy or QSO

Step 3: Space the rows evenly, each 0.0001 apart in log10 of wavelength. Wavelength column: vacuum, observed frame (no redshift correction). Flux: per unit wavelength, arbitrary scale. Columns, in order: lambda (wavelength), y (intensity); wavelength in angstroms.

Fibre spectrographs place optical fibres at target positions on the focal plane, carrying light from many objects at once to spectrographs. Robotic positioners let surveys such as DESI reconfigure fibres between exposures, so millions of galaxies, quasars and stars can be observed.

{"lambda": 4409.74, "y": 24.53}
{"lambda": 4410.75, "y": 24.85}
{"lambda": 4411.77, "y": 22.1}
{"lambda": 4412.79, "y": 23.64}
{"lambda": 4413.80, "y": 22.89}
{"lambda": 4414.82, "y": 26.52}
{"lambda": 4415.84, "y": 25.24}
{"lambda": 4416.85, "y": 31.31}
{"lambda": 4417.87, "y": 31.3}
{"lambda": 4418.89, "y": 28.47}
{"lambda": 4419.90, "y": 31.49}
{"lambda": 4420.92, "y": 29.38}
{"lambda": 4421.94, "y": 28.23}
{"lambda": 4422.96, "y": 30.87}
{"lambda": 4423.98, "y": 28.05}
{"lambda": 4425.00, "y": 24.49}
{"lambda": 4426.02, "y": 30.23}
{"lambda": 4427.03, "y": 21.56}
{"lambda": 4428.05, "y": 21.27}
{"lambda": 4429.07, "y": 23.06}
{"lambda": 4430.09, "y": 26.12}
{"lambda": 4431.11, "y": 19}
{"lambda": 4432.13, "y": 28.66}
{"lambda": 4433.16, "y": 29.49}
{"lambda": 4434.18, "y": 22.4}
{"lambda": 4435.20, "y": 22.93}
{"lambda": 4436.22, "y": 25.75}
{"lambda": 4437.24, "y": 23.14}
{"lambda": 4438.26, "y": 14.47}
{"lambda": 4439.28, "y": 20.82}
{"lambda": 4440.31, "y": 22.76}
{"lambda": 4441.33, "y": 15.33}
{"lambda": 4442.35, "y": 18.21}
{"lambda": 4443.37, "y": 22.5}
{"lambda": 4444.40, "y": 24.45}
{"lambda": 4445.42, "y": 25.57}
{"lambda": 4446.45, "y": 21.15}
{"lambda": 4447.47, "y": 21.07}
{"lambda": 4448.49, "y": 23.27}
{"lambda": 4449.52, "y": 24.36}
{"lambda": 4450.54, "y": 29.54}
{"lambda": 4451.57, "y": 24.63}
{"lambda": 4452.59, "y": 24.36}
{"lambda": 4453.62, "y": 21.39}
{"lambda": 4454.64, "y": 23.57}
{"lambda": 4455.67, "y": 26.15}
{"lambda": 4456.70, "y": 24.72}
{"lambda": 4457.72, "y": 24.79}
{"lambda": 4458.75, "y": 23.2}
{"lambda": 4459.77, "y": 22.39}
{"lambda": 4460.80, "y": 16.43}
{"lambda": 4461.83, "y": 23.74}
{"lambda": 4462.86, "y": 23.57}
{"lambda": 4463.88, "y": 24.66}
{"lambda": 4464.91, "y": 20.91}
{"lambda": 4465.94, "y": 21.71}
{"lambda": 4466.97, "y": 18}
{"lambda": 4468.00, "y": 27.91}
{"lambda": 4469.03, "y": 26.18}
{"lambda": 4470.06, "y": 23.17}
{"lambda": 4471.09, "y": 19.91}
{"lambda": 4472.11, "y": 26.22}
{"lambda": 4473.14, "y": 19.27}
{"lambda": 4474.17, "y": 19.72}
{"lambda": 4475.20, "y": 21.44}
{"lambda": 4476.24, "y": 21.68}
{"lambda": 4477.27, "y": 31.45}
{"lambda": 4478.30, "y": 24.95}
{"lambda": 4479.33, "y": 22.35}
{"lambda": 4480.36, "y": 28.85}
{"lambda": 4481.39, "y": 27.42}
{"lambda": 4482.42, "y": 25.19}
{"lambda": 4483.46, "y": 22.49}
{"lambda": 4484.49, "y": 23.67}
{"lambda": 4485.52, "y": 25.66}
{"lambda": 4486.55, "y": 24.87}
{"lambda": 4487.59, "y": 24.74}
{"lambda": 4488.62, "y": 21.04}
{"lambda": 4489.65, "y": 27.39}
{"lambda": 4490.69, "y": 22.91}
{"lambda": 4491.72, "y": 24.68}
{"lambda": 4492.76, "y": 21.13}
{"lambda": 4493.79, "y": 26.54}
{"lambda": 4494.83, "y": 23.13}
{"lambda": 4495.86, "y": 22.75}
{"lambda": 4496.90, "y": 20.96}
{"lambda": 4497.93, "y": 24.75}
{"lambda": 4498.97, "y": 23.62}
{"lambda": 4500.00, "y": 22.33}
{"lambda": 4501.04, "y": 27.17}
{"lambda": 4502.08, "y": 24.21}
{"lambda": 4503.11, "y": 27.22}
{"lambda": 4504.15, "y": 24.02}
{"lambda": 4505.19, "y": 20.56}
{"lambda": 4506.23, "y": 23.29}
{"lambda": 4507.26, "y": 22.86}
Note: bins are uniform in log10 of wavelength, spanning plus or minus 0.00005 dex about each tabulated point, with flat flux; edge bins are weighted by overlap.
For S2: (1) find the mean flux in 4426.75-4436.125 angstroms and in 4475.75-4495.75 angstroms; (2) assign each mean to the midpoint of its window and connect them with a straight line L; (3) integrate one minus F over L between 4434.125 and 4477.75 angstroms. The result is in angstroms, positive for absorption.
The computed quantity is 2.8 angstroms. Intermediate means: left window 24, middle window 22.8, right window 24.7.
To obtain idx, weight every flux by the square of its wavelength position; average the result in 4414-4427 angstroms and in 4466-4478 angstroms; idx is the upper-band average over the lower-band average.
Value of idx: 0.8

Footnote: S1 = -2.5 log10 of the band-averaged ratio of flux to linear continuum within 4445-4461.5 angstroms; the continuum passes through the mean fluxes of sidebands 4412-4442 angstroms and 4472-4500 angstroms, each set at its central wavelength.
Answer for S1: 0.05 mag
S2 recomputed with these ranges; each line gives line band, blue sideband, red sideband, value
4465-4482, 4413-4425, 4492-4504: 1.1 angstroms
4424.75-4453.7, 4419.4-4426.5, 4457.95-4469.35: 3.5 angstroms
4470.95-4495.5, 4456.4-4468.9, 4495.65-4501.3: -1.0 angstroms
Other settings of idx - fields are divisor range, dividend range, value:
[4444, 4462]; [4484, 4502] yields 1.03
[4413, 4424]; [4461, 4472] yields 0.82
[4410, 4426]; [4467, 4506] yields 0.91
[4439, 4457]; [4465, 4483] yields 1.05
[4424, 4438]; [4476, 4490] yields 1.06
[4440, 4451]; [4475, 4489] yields 1.12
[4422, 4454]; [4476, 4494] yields 1.07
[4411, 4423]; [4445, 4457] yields 0.89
